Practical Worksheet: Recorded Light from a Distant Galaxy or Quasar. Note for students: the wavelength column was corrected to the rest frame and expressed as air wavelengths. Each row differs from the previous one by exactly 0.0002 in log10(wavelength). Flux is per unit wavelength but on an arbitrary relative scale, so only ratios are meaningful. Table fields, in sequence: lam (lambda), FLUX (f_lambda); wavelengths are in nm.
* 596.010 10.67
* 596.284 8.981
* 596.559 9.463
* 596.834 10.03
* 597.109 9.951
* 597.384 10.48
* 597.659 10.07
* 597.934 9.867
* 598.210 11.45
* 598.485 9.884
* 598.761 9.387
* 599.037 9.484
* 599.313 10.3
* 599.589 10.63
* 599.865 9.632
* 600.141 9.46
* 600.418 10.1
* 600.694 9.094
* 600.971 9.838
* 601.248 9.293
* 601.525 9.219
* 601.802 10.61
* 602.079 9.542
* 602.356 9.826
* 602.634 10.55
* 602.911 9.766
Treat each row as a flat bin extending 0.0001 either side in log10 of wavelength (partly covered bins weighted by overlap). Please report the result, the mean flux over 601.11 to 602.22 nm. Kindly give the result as 9.67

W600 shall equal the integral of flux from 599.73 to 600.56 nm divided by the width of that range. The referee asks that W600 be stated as 9.73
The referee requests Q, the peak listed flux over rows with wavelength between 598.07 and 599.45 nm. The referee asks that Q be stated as 11.45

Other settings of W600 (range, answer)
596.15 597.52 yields 9.78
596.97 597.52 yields 10.2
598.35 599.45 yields 9.76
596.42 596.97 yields 9.73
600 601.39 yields 9.55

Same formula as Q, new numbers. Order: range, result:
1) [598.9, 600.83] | 10.63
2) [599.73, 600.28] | 9.632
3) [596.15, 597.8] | 10.48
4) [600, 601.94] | 10.61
